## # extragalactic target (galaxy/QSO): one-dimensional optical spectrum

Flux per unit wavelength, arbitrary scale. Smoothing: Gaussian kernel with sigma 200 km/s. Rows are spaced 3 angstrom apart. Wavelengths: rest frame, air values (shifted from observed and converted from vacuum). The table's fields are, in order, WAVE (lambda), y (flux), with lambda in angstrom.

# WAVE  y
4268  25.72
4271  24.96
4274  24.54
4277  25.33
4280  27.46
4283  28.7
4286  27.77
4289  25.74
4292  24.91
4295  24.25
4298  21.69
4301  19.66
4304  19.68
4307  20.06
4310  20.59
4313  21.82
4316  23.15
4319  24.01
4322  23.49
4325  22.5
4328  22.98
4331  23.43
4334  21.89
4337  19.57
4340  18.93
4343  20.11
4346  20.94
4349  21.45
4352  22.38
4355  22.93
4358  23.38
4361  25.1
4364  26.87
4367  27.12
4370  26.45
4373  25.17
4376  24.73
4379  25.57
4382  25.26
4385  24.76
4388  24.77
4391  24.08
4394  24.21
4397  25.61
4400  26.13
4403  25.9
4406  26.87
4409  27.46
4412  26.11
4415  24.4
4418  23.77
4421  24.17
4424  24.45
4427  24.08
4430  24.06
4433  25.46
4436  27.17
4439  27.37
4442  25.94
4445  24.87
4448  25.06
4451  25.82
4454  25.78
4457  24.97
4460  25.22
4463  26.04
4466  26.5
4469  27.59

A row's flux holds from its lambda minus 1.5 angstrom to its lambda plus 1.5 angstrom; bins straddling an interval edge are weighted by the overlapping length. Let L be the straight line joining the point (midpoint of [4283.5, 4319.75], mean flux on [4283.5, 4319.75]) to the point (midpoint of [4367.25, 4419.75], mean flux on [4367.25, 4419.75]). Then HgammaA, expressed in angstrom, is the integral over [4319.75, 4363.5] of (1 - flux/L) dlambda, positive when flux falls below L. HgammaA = 3.2 angstrom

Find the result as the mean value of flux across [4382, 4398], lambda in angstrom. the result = 24.7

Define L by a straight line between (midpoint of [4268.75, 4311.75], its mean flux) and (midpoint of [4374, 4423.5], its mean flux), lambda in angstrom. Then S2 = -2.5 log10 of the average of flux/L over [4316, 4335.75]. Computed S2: 0.063 mag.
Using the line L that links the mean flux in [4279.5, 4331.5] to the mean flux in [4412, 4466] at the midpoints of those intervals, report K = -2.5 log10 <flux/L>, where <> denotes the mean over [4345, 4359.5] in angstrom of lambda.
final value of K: 0.08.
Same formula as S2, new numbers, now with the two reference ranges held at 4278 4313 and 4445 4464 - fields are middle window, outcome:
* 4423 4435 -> 0.02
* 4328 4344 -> 0.15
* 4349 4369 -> 0.00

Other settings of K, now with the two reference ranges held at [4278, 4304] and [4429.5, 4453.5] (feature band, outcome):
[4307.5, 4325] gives 0.11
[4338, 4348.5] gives 0.24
